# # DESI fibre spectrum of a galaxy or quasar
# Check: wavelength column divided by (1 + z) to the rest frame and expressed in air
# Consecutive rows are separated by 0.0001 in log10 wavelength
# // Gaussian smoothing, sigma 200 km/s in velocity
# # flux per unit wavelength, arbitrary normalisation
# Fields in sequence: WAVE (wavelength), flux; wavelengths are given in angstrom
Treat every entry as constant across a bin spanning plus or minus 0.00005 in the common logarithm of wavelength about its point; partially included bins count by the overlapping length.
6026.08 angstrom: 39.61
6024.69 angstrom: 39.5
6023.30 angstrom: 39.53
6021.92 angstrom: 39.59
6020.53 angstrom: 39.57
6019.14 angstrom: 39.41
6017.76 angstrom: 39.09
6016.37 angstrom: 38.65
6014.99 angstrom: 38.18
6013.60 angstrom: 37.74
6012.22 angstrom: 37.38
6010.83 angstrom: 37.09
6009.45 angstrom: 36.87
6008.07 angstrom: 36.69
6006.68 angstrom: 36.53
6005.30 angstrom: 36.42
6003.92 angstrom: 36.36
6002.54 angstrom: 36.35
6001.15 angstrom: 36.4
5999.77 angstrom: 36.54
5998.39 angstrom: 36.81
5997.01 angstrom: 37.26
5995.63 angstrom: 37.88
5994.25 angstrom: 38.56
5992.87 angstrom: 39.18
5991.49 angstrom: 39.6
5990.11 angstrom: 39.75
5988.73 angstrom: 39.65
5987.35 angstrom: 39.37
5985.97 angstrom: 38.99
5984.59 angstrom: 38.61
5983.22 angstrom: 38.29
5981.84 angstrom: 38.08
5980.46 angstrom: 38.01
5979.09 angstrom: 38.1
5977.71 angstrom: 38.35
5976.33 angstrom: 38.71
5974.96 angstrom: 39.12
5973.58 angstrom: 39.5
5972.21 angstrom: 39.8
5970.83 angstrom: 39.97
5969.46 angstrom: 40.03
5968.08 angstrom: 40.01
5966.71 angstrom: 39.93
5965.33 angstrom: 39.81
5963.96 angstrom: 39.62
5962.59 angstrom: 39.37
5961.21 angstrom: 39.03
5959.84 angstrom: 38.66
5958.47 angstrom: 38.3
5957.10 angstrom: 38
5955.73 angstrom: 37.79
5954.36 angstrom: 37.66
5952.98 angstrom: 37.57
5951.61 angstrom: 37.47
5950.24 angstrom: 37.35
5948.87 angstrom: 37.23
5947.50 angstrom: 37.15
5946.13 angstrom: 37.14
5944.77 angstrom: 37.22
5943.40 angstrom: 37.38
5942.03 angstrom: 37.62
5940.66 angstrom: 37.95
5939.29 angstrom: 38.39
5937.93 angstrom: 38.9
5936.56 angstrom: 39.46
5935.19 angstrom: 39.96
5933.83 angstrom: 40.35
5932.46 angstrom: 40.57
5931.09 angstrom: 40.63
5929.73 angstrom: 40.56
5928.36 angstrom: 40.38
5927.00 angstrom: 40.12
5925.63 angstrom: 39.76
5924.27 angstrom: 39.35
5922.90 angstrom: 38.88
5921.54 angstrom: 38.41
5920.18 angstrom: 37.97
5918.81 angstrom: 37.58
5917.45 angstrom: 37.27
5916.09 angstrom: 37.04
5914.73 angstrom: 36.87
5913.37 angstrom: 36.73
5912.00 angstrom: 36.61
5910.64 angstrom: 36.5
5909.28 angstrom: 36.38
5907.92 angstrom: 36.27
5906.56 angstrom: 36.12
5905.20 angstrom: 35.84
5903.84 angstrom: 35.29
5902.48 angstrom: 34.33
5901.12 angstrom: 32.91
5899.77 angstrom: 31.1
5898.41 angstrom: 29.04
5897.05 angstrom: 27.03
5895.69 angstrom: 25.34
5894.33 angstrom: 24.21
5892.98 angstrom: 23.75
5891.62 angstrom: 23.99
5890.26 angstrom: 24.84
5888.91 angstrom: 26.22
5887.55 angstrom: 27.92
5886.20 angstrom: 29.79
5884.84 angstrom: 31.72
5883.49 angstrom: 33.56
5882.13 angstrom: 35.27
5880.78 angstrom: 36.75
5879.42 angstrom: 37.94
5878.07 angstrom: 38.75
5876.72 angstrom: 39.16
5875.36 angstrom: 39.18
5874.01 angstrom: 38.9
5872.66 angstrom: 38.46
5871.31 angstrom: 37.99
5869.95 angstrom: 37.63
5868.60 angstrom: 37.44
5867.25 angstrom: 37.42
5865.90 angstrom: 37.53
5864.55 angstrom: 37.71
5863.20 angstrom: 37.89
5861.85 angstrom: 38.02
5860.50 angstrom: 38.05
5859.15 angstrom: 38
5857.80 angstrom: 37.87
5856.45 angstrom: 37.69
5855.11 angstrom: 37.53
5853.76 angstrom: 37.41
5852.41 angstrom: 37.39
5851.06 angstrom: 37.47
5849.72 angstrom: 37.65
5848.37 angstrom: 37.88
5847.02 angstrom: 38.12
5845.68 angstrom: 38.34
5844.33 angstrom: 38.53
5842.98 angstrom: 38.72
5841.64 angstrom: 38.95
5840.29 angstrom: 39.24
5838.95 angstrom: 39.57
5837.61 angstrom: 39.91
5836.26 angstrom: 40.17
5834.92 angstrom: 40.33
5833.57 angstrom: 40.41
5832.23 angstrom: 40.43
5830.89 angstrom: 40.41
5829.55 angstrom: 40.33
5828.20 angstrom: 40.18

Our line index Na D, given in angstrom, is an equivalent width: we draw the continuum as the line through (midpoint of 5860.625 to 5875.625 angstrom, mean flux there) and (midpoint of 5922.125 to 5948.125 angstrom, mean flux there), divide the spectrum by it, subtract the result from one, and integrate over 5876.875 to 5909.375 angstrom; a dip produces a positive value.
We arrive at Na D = 5.9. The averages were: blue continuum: 38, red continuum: 39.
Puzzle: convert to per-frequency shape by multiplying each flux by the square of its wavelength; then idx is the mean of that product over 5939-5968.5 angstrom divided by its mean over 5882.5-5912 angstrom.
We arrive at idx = 1.3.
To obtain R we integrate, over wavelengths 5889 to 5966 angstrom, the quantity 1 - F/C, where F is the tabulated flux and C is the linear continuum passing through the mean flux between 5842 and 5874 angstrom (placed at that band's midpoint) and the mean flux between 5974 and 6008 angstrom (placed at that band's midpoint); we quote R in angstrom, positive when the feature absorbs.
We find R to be 3.6 angstrom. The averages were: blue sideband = 37.9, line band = 36.2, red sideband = 38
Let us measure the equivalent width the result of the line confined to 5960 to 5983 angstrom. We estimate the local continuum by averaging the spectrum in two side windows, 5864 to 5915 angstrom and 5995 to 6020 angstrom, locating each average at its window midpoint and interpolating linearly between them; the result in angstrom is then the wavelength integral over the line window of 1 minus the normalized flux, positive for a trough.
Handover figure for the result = -1.9 angstrom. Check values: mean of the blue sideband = 33.7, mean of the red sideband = 37.3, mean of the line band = 39.2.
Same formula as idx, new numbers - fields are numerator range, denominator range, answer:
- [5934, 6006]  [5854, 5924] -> 1.13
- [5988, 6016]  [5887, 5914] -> 1.25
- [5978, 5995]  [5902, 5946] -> 1.04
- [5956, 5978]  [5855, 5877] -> 1.07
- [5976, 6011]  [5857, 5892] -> 1.11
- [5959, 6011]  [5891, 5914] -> 1.24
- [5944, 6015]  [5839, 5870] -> 1.05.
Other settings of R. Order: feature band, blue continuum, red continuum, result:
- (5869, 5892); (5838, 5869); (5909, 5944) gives 2.44 angstrom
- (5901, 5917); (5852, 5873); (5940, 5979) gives 0.87 angstrom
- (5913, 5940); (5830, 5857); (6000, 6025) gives -0.46 angstrom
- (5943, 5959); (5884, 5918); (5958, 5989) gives -0.31 angstrom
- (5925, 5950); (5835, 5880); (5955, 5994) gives -0.06 angstrom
